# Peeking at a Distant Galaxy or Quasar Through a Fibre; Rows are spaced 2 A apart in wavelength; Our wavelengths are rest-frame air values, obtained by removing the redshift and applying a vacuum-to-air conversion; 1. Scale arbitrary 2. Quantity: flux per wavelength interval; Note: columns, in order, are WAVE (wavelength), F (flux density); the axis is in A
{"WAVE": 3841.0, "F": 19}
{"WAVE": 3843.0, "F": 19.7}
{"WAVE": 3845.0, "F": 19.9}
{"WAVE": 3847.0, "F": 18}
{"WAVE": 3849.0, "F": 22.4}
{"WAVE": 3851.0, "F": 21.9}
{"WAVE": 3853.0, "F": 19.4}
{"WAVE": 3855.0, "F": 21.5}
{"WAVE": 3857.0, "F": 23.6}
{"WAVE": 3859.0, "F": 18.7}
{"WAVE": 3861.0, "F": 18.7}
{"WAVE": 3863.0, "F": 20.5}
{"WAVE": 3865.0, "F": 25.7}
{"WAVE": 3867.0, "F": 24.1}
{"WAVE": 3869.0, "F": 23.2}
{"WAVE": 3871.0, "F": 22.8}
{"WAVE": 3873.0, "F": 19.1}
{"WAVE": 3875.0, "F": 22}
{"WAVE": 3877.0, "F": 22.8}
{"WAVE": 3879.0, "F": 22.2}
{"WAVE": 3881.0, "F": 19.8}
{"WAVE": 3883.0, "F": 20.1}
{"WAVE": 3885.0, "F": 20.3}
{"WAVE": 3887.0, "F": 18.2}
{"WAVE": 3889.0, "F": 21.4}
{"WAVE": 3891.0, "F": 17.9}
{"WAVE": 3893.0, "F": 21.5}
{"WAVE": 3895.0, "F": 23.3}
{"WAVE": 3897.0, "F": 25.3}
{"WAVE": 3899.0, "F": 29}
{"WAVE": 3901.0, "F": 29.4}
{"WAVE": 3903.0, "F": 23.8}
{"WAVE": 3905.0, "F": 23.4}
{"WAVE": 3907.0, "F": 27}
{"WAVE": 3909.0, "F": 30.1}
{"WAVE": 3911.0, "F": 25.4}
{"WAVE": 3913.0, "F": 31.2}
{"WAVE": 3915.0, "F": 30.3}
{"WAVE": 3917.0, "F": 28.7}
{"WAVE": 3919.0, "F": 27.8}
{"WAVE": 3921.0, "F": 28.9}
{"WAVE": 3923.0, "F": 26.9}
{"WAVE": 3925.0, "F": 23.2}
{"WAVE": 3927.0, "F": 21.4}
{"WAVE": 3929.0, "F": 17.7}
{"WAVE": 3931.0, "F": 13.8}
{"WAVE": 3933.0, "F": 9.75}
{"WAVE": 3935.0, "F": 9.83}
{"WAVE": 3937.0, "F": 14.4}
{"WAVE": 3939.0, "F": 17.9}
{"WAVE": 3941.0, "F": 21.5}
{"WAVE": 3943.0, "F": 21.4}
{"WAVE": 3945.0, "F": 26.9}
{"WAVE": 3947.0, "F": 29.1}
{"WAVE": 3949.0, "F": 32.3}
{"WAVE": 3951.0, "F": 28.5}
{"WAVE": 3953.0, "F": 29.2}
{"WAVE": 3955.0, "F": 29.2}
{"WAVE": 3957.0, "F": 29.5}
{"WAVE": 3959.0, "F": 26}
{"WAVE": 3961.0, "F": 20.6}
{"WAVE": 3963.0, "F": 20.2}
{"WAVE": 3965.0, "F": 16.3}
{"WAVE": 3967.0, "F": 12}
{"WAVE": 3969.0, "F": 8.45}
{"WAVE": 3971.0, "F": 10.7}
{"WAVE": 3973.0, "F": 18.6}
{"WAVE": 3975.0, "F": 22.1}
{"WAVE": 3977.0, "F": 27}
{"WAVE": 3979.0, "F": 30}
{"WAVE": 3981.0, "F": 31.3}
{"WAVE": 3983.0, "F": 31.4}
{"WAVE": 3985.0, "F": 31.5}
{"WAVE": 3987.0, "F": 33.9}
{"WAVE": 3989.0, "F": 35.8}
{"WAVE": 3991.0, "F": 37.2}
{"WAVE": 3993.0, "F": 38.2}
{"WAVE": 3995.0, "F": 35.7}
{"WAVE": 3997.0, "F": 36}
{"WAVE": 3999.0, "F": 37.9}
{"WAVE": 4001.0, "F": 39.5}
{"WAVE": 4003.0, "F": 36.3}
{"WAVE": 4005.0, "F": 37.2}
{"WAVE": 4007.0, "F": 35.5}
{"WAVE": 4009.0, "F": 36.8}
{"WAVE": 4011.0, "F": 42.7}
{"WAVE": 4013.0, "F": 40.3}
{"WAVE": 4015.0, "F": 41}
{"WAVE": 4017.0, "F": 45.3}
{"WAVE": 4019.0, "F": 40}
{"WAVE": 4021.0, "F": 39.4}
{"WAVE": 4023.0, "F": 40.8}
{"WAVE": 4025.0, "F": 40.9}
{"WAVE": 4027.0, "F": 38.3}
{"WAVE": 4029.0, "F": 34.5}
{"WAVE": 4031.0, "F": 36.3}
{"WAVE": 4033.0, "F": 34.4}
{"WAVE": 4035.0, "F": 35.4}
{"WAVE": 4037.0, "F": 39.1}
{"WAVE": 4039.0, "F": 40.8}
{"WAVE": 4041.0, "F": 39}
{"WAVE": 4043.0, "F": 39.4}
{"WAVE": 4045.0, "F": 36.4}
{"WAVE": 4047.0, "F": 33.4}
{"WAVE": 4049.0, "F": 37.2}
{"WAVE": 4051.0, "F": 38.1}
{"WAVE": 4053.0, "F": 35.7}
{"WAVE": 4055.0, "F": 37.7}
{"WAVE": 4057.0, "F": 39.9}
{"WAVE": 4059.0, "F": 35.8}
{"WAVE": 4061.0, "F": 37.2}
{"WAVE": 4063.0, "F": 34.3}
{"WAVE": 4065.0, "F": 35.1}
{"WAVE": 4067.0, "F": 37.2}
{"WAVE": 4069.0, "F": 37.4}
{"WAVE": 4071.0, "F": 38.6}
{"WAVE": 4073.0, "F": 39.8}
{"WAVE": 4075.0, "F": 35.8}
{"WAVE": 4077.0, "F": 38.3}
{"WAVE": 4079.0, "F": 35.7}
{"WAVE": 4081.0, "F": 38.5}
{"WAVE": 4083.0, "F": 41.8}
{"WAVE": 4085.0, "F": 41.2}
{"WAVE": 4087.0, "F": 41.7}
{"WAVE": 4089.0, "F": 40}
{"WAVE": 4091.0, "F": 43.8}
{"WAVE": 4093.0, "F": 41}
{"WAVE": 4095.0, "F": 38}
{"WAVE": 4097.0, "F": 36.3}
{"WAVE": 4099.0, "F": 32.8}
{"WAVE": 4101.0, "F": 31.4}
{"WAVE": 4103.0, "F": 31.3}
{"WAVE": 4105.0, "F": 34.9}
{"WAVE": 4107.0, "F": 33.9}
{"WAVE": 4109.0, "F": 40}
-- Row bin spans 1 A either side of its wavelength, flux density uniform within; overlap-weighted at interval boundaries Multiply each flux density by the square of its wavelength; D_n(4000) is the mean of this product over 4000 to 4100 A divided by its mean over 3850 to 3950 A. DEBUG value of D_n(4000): 1.82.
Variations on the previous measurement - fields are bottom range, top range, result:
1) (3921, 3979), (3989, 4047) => 1.87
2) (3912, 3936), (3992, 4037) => 1.79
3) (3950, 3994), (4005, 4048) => 1.53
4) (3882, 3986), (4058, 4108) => 1.72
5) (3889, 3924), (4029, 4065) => 1.51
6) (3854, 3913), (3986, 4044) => 1.78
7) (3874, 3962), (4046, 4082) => 1.68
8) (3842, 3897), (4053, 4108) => 1.96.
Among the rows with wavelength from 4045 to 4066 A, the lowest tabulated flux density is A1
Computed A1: 33.4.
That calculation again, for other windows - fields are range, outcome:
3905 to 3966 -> 9.75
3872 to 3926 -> 17.9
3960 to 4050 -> 8.45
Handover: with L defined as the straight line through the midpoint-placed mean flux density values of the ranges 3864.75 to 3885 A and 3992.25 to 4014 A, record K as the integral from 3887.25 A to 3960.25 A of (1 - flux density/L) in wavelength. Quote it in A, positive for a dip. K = 9.5 A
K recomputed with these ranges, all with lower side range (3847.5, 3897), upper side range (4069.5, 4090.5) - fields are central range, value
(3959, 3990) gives 7.07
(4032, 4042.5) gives -0.67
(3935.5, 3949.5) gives 2.51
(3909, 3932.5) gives 0.44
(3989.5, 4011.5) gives -3.41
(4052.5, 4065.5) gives 0.27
